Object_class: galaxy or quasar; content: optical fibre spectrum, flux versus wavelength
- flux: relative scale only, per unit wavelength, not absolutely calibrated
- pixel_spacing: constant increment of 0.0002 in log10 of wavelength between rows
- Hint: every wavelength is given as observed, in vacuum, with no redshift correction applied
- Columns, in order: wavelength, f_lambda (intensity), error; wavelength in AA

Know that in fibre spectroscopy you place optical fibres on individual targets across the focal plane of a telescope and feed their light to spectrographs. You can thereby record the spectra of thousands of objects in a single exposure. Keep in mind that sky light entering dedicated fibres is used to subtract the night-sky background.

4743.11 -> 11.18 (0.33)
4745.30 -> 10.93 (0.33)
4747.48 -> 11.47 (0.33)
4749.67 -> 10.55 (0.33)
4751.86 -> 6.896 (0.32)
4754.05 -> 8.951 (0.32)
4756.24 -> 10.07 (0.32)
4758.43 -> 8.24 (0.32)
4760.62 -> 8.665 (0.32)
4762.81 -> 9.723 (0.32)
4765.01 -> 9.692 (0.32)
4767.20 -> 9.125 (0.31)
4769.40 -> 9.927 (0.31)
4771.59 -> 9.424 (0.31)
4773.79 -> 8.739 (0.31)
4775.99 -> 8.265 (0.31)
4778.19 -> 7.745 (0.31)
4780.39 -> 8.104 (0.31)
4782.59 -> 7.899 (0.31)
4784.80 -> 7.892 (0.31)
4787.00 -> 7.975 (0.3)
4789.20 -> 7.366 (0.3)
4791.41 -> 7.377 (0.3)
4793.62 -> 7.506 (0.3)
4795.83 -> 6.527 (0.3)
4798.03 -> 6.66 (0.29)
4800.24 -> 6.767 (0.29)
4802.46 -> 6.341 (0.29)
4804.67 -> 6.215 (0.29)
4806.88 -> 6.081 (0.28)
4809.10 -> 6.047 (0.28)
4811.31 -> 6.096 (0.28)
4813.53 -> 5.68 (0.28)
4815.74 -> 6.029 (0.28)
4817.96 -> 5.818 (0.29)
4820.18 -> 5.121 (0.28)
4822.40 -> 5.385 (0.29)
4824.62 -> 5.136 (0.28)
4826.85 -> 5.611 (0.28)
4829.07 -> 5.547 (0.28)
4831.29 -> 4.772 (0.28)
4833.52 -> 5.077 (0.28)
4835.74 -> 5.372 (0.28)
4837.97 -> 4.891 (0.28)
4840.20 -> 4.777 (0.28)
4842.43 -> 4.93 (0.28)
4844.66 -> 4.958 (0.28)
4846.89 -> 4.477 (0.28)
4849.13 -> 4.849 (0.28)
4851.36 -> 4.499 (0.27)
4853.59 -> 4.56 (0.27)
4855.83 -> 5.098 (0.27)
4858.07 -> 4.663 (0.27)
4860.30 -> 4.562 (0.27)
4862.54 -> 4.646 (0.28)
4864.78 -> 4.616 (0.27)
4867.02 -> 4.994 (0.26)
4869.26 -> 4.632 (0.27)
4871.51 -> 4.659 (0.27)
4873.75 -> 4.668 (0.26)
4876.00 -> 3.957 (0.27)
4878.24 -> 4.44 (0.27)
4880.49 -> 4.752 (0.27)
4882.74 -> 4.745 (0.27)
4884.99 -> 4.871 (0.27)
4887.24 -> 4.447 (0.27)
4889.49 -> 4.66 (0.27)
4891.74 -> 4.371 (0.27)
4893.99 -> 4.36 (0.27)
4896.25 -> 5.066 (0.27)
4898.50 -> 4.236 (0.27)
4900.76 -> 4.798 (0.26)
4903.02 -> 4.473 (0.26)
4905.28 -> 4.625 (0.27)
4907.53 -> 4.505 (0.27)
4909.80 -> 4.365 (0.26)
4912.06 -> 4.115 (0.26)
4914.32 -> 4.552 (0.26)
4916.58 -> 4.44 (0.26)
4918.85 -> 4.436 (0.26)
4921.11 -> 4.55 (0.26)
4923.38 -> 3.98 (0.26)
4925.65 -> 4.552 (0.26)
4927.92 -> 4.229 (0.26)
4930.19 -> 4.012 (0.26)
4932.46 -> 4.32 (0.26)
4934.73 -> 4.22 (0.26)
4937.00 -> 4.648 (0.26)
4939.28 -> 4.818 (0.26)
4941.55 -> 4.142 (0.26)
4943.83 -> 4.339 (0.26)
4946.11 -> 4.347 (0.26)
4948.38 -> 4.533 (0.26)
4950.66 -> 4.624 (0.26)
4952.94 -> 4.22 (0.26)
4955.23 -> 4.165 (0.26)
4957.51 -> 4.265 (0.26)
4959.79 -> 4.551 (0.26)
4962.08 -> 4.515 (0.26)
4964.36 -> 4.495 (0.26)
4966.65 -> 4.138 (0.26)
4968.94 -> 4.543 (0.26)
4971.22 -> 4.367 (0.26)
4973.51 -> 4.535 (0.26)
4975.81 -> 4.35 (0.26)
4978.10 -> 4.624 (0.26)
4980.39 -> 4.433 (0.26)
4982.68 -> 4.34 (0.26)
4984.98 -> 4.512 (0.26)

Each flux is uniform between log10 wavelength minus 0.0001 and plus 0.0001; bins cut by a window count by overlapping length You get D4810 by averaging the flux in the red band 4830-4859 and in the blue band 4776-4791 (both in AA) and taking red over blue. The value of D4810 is 0.6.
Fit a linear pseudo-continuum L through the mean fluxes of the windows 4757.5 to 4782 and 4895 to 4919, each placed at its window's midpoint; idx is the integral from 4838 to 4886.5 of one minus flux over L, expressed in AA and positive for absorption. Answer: 10.0 AA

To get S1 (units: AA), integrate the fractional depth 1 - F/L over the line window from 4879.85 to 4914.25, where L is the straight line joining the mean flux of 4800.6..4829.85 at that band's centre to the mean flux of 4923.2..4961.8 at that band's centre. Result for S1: 2.3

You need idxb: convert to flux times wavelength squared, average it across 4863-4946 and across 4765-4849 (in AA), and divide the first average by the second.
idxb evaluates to 0.71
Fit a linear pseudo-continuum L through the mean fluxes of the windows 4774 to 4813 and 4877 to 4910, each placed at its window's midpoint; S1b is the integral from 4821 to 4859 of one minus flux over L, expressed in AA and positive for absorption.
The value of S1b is 6.2 AA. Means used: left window 7.12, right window 4.58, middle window 4.98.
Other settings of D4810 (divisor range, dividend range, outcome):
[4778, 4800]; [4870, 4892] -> 0.61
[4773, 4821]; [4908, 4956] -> 0.63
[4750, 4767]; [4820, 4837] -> 0.59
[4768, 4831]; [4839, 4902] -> 0.68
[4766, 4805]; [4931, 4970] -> 0.56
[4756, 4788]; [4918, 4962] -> 0.50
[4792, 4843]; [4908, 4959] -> 0.75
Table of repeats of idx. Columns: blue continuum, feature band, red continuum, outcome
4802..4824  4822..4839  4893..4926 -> 1.2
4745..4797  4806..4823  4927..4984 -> 4.2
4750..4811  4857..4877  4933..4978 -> 5.1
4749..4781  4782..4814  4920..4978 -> 5.1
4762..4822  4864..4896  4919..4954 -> 5.5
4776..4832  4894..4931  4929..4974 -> 3.9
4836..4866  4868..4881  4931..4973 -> 0.4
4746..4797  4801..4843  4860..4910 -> 8.0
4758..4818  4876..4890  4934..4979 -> 2.9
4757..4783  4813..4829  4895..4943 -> 3.9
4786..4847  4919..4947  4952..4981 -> 2.3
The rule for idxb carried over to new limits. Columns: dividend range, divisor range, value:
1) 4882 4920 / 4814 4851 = 0.90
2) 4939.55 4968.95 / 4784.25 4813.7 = 0.69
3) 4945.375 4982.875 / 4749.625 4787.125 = 0.55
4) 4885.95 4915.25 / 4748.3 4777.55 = 0.52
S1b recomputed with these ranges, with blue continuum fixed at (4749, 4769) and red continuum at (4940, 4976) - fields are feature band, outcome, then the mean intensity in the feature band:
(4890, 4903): 2.85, 4.56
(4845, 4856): 3.57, 4.68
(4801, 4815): 3.26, 6.09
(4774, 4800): 2.64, 7.59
